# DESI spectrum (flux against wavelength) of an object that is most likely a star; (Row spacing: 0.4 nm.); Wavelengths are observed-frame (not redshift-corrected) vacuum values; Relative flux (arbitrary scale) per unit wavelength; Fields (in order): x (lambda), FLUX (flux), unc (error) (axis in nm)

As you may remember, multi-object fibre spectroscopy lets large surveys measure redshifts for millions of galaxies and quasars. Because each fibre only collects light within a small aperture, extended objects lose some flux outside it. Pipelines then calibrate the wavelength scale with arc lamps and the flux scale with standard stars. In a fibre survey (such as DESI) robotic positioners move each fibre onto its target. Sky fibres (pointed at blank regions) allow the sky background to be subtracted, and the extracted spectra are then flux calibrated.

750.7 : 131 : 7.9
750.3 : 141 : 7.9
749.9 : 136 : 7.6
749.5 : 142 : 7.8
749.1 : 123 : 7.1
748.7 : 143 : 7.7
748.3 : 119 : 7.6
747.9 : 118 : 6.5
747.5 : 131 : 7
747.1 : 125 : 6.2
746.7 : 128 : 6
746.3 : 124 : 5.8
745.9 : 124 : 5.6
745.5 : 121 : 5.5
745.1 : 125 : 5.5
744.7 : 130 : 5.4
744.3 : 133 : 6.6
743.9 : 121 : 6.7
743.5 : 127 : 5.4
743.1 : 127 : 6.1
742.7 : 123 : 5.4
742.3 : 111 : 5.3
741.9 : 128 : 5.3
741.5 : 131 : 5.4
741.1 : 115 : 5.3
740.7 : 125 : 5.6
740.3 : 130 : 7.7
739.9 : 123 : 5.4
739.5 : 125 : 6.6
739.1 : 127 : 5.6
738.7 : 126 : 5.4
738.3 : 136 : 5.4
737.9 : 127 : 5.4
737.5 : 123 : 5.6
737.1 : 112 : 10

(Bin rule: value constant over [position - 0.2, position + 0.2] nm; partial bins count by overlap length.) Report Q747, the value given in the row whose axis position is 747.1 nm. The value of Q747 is 125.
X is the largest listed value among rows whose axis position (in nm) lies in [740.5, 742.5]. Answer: 131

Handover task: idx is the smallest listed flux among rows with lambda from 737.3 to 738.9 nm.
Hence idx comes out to 123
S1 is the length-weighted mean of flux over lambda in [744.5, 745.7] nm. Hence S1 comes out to 125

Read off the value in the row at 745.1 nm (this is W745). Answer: 125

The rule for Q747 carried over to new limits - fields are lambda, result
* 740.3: 130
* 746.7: 128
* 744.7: 130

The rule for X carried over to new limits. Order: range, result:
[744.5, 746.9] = 130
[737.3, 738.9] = 136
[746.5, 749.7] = 143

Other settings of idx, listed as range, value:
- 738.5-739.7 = 125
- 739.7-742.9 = 111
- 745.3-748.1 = 118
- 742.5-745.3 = 121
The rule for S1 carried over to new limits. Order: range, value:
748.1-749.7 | 132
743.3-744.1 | 124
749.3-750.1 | 139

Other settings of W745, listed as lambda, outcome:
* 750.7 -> 131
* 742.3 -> 111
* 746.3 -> 124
